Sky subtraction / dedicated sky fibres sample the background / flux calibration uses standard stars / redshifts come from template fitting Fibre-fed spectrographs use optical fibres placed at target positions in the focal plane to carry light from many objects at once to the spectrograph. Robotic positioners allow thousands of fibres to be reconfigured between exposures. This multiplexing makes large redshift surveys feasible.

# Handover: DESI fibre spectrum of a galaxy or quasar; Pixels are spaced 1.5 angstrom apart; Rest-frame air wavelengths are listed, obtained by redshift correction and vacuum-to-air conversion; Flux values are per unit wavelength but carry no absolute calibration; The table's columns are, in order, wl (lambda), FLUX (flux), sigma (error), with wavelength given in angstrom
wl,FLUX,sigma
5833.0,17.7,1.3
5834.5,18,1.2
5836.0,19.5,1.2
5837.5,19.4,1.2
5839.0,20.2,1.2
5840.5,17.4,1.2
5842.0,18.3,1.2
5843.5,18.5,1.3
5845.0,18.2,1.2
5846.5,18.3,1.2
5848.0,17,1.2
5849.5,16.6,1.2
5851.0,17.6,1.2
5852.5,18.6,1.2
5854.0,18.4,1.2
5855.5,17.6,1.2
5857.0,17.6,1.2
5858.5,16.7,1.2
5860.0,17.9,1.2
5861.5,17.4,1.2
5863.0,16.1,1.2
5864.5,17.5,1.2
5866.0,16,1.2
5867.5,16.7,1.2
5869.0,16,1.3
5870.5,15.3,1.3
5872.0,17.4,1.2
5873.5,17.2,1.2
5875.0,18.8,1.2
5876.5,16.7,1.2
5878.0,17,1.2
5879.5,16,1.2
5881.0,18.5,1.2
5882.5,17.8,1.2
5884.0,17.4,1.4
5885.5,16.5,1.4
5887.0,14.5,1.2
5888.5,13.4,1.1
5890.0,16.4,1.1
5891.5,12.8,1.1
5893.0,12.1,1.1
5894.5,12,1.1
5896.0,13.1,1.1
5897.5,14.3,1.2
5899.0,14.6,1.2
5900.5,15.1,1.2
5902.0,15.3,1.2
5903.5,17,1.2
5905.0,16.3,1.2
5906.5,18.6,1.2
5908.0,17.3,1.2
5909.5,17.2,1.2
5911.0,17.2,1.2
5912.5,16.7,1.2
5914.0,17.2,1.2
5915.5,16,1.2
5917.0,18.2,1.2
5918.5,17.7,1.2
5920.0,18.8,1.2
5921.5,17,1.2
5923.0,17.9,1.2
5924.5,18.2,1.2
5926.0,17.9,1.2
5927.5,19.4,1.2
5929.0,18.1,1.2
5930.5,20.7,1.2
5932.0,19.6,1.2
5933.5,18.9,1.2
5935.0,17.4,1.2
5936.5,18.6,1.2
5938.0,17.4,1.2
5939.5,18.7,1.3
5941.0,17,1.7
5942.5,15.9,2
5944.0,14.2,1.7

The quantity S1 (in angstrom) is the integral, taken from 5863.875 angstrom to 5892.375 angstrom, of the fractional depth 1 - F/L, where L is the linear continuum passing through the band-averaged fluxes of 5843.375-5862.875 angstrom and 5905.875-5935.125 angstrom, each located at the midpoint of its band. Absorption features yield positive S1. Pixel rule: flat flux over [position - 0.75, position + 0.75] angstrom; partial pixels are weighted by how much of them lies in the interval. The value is 2.2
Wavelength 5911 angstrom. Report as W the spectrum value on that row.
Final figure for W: 17.2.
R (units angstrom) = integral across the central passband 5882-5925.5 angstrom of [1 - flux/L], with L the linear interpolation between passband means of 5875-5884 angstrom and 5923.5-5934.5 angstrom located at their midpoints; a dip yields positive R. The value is 4.9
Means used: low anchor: 17.4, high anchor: 18.9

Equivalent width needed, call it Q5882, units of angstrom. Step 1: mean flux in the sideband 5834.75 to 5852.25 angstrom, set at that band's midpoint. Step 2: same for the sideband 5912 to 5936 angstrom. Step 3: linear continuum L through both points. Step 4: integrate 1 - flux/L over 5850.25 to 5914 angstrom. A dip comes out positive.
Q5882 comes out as 6.5 angstrom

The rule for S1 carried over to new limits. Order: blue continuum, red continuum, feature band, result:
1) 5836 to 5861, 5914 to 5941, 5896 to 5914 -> 1.9 angstrom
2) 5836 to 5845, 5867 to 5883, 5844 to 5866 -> 0.7 angstrom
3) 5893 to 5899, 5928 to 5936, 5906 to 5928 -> -1.5 angstrom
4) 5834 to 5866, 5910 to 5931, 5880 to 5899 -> 3.2 angstrom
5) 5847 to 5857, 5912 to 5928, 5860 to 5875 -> 0.7 angstrom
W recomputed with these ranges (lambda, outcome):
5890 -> 16.4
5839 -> 20.2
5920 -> 18.8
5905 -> 16.3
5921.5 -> 17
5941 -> 17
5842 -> 18.3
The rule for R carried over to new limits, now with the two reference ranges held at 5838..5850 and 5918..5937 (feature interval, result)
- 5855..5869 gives 0.9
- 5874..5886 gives 0.6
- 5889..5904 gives 3.4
